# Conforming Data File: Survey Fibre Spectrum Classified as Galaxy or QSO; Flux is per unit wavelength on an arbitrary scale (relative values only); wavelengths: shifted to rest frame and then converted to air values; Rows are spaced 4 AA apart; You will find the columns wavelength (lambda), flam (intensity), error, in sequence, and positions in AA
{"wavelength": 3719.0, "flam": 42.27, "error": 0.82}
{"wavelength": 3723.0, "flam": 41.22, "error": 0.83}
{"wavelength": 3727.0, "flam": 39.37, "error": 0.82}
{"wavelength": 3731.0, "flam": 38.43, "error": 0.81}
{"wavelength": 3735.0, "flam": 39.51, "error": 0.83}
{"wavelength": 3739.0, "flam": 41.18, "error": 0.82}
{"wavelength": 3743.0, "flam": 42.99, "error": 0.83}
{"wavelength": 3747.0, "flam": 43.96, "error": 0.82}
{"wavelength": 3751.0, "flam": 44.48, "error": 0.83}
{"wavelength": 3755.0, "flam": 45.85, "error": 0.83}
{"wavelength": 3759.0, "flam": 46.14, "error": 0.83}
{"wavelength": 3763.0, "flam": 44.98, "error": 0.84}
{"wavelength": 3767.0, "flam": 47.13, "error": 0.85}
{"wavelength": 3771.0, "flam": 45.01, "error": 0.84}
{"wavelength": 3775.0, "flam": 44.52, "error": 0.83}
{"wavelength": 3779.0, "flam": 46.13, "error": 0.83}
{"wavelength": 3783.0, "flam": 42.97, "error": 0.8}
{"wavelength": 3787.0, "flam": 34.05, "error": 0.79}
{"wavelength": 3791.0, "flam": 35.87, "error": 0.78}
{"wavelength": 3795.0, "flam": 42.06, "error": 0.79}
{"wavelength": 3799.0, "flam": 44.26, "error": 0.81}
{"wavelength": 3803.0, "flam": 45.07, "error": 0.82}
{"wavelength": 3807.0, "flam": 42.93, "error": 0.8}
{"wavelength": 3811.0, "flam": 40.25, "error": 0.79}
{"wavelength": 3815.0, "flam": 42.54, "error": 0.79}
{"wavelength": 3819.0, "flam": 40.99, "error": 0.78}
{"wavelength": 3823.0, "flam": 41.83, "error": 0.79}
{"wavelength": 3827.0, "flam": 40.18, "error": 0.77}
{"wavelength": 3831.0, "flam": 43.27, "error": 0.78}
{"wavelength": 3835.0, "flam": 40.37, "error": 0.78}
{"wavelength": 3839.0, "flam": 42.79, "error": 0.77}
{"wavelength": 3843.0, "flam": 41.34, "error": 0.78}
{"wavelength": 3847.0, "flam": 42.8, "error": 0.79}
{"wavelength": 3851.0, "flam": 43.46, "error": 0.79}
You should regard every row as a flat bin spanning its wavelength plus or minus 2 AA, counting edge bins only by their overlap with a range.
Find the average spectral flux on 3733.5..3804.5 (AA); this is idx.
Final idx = 43.1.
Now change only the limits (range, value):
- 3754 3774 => 45.8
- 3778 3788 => 41.2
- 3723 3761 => 42.4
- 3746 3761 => 45.2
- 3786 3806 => 40.7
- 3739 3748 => 42.9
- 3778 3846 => 41.5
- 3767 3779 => 45.4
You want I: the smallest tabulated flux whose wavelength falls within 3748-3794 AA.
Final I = 34.05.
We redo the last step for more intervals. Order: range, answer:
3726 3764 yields 38.43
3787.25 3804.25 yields 35.87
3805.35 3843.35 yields 40.18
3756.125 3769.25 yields 44.98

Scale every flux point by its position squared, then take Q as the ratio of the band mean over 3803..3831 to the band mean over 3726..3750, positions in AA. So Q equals 1.06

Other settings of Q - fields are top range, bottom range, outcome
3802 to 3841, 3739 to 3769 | 0.97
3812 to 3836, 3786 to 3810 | 1.03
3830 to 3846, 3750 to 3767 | 0.96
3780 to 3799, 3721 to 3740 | 1.03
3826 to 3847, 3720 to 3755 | 1.06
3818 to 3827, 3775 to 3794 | 1.04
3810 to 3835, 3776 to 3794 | 1.05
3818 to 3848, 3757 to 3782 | 0.95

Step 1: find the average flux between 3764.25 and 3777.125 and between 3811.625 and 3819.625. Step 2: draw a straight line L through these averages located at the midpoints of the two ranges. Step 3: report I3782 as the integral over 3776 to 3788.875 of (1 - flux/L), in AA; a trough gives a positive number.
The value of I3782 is 0.91 AA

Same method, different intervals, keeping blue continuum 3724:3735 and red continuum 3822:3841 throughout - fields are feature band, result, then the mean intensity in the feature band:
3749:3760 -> -1.5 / 45.4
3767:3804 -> -1.7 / 42.4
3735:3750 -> -1.1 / 42.4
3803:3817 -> -0.4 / 42.4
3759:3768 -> -1.3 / 46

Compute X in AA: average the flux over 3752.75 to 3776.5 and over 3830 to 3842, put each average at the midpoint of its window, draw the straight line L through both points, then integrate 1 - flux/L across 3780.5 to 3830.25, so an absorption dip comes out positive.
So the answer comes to 2.7 AA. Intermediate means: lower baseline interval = 45.6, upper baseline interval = 42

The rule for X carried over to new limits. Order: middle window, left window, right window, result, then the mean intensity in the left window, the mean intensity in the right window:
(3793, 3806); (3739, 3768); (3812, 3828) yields -0.4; 44.7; 41.4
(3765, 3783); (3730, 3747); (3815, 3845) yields -1.8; 41.1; 41.6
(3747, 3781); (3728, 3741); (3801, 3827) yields -4.1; 39.7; 42.1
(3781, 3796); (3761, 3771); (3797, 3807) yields 2.1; 45.8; 44.3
